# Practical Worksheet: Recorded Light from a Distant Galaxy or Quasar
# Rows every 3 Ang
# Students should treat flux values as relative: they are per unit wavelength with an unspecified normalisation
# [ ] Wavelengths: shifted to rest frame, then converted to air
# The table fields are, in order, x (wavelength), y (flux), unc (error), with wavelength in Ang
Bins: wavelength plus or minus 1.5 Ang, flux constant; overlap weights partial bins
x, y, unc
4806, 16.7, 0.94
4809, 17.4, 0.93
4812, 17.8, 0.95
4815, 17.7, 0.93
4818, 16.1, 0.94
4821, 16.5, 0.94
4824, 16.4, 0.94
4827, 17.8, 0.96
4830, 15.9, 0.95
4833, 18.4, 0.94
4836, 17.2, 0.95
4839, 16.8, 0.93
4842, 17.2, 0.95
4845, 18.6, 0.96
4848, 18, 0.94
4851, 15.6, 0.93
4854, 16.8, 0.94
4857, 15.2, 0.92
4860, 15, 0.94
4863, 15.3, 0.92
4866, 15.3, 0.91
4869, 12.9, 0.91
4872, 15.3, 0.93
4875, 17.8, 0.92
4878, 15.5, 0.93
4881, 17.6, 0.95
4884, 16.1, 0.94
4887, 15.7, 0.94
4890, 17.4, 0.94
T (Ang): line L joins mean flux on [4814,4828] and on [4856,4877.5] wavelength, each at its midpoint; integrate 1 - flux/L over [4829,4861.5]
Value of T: -1.6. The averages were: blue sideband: 16.8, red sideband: 15.3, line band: 16.8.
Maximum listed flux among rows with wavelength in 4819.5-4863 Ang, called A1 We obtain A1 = 18.6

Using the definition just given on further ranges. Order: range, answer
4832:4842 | 18.4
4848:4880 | 18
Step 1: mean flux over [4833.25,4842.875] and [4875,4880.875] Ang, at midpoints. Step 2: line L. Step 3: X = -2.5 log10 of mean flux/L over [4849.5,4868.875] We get 0.10 mag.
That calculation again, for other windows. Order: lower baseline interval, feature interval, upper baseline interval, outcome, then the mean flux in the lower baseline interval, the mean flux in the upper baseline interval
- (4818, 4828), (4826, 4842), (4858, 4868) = -0.060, 16.7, 15.1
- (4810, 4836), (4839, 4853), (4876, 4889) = -0.030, 17.1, 16.3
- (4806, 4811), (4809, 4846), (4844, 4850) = 0.028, 17.2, 18.1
